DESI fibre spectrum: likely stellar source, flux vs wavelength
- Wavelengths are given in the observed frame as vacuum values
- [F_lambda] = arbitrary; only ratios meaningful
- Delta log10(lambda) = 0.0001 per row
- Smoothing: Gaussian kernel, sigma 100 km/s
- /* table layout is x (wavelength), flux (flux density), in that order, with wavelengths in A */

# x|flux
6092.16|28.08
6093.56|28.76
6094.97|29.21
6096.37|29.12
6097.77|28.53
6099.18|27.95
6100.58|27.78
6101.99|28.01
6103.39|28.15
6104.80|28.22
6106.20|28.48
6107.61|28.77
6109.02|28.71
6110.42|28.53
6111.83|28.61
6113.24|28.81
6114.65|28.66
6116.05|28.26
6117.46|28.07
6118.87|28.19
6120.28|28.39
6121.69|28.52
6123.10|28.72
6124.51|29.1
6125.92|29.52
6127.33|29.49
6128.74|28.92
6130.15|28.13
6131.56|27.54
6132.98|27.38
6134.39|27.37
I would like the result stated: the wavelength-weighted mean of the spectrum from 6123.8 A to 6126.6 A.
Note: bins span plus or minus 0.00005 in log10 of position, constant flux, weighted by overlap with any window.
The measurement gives 29.3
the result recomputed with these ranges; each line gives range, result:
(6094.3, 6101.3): 28.5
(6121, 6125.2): 28.8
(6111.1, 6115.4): 28.7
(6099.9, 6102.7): 27.9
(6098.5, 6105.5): 28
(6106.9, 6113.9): 28.7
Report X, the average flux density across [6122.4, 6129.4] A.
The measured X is 29.2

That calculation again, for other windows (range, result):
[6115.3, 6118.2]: 28.2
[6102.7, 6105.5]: 28.2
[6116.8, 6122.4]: 28.3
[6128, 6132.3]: 28.2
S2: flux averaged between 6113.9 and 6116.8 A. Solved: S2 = 28.5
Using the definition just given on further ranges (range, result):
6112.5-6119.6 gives 28.4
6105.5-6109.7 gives 28.6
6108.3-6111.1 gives 28.7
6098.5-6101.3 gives 27.9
